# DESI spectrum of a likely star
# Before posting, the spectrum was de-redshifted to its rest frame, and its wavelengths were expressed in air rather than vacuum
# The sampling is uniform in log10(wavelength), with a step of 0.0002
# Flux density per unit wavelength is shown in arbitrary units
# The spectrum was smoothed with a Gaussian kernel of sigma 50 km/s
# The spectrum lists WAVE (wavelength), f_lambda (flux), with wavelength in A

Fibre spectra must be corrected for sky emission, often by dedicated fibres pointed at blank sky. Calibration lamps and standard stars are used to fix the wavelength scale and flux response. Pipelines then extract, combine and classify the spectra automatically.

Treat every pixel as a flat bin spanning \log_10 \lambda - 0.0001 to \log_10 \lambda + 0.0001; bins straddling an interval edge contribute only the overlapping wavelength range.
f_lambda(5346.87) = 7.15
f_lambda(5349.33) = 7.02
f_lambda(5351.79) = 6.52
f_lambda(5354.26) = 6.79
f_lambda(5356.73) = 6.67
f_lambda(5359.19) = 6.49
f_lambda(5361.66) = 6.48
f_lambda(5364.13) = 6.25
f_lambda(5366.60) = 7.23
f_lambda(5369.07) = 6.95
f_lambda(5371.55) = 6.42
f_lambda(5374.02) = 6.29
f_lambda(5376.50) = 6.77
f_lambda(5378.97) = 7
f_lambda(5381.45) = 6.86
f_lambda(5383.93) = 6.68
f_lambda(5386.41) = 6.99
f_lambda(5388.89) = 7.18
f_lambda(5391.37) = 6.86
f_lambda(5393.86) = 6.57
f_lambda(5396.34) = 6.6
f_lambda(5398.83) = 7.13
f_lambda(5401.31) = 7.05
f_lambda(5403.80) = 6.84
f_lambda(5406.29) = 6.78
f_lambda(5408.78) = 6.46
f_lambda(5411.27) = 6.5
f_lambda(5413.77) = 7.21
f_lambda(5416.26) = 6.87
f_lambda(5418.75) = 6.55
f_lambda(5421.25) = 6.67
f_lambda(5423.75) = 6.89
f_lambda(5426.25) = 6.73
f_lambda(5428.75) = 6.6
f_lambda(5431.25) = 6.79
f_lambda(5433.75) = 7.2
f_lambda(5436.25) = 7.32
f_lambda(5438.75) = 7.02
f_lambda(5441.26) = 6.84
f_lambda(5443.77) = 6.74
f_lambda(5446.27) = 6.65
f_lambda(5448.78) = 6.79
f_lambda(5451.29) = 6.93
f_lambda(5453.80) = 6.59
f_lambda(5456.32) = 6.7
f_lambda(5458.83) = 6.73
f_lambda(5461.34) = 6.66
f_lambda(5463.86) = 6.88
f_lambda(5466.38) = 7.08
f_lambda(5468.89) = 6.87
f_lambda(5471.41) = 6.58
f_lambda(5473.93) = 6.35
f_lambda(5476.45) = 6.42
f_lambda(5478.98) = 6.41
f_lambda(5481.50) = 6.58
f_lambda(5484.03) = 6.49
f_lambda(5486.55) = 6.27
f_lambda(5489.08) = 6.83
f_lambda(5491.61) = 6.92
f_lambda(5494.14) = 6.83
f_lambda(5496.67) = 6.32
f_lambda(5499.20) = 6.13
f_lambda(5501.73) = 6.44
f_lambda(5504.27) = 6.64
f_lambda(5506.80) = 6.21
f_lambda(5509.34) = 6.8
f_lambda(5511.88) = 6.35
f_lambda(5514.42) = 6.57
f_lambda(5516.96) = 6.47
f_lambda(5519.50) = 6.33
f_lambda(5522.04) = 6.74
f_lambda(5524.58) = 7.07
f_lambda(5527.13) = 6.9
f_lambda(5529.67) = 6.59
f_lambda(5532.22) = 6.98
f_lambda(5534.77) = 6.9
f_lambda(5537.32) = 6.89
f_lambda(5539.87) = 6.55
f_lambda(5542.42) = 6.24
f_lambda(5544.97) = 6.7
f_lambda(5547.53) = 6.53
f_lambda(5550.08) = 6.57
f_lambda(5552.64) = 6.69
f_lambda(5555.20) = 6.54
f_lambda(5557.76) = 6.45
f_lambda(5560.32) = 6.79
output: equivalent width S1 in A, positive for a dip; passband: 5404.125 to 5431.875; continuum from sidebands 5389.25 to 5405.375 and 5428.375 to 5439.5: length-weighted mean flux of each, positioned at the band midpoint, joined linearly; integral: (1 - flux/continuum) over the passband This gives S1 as 0.9 A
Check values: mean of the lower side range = 6.86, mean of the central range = 6.73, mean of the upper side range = 7.02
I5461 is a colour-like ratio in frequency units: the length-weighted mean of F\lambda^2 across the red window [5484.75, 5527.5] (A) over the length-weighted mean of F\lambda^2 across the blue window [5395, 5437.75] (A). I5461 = 1.0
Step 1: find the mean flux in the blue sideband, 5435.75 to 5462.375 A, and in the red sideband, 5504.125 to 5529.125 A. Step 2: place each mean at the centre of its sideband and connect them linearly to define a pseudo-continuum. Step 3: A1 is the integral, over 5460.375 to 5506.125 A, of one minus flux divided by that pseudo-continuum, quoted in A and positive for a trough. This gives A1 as 0.8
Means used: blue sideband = 6.8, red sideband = 6.61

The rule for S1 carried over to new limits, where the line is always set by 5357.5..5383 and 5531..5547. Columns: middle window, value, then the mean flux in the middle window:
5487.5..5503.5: 0.3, 6.57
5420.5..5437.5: -0.5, 6.89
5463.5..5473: -0.2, 6.84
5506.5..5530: 0.3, 6.62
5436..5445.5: -0.3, 6.93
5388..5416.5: -0.6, 6.83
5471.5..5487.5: 0.6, 6.43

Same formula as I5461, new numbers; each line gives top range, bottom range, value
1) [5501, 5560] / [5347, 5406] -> 1.03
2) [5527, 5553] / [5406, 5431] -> 1.04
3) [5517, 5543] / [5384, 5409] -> 1.03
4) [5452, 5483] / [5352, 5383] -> 1.03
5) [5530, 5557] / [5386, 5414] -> 1.03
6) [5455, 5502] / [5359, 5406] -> 1.01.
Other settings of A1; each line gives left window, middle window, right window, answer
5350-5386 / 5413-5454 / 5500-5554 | -1.17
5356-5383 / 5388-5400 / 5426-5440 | -0.13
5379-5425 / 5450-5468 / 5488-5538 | -0.18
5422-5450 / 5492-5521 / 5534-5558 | 0.96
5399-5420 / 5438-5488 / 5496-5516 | -0.58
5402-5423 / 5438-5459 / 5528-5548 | -0.14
